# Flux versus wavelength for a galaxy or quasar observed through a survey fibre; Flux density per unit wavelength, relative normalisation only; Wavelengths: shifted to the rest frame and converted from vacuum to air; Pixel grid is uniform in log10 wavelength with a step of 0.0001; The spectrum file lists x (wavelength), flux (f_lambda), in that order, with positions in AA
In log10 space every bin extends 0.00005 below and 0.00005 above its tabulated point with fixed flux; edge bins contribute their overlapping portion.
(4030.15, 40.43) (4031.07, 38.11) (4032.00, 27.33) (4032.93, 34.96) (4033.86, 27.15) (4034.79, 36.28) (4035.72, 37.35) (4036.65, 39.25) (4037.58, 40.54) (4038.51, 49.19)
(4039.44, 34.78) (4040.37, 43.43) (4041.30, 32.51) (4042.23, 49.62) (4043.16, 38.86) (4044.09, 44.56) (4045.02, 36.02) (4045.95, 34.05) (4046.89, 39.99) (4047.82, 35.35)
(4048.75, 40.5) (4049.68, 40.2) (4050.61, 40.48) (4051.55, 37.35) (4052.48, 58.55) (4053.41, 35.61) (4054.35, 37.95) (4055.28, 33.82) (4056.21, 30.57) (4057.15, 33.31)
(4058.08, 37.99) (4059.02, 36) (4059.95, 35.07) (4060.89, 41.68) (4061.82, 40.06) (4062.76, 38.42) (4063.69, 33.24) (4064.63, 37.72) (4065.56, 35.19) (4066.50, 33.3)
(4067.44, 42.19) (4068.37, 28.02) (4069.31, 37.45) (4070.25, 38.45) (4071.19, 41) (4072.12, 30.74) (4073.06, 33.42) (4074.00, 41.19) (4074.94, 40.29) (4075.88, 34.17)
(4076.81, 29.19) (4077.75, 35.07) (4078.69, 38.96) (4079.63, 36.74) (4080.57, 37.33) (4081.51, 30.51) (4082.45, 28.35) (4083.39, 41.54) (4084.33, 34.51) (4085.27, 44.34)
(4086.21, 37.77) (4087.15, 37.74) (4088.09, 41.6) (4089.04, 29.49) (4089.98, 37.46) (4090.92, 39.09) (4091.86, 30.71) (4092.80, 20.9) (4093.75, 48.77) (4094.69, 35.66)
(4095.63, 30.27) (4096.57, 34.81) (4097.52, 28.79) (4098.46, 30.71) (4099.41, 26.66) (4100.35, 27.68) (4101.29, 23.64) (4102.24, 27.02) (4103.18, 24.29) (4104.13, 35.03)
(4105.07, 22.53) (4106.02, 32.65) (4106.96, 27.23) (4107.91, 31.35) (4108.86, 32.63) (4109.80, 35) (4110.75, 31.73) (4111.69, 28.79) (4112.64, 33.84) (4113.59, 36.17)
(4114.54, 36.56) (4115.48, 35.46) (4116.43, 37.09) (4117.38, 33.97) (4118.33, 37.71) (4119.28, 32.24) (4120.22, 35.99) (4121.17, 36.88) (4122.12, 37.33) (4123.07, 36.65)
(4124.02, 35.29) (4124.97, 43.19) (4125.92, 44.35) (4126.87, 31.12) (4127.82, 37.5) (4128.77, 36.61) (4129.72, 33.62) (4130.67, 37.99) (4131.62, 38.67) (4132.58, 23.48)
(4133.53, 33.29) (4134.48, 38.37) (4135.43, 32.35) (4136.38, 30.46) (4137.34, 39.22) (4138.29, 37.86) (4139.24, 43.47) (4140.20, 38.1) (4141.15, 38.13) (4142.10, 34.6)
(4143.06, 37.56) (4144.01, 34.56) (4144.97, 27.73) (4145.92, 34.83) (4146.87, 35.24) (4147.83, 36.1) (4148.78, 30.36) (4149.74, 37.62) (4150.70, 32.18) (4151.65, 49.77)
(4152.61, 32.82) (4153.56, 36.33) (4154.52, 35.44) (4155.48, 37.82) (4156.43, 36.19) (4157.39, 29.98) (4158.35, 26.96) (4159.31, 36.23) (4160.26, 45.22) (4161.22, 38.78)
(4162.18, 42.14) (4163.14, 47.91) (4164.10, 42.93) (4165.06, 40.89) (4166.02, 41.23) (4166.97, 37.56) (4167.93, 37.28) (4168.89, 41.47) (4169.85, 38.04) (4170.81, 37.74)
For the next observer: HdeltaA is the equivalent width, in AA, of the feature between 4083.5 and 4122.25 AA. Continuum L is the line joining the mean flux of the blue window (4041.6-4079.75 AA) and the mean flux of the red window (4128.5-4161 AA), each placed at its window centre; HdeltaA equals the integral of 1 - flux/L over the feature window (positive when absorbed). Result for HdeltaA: 3.5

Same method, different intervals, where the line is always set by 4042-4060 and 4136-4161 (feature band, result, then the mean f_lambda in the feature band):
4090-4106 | 2.9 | 30.7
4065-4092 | 1.3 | 36.1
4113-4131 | 0.1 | 36.6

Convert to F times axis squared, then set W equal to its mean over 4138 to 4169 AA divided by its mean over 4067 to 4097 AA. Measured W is 1.08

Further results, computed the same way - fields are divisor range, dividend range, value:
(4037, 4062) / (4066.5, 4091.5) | 0.94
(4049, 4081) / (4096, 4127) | 0.91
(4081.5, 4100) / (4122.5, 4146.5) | 1.06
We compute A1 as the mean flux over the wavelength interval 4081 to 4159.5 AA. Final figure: 34.4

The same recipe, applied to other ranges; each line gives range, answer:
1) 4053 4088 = 36.2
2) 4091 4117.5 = 31.5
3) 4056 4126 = 34.6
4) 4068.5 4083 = 35.4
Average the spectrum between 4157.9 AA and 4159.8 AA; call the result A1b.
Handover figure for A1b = 31.9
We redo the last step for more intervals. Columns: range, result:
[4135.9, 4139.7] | 37.7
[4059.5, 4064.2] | 37.7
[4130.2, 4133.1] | 33.3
